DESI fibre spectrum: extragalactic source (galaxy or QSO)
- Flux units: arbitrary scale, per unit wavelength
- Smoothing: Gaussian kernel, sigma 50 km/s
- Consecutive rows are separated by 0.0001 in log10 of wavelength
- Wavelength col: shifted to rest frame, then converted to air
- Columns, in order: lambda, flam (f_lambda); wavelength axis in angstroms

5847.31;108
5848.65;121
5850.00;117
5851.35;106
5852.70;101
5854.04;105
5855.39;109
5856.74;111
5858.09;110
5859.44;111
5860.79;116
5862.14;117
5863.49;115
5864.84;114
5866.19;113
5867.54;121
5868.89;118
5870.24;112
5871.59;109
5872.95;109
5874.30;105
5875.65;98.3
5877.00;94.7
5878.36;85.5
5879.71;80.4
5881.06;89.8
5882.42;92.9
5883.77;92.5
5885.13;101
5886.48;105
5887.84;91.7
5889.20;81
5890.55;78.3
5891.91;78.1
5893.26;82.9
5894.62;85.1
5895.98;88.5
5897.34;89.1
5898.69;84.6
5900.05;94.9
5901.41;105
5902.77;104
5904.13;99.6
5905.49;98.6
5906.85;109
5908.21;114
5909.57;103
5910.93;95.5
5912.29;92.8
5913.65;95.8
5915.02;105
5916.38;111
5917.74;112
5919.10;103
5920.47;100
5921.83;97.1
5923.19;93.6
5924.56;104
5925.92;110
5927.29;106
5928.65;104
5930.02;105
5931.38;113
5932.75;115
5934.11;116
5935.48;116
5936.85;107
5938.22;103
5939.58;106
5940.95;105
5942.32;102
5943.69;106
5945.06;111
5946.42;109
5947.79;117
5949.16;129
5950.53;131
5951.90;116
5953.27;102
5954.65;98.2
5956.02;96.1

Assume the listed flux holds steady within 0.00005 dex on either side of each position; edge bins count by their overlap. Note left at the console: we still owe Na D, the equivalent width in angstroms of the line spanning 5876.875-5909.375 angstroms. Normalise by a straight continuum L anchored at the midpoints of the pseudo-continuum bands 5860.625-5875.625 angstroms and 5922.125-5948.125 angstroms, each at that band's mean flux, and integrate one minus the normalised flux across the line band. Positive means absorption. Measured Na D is 5.3 angstroms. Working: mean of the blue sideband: 113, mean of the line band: 92.9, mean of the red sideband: 108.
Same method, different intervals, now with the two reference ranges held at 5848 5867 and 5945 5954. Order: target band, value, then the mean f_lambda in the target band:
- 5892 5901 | 2.10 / 87.5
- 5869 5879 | 0.87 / 103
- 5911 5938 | 2.36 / 105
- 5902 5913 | 1.20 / 102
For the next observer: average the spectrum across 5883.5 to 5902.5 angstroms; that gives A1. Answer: 90.1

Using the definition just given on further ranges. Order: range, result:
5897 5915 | 99.3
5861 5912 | 98.9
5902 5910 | 105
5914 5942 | 106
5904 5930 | 103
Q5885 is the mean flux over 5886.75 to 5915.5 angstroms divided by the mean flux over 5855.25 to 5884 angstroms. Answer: 0.9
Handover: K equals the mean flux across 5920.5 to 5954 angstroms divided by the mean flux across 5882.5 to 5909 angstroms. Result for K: 1.16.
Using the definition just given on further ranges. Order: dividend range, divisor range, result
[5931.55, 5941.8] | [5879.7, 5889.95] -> 1.19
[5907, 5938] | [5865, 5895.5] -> 1.09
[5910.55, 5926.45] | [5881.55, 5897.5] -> 1.15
